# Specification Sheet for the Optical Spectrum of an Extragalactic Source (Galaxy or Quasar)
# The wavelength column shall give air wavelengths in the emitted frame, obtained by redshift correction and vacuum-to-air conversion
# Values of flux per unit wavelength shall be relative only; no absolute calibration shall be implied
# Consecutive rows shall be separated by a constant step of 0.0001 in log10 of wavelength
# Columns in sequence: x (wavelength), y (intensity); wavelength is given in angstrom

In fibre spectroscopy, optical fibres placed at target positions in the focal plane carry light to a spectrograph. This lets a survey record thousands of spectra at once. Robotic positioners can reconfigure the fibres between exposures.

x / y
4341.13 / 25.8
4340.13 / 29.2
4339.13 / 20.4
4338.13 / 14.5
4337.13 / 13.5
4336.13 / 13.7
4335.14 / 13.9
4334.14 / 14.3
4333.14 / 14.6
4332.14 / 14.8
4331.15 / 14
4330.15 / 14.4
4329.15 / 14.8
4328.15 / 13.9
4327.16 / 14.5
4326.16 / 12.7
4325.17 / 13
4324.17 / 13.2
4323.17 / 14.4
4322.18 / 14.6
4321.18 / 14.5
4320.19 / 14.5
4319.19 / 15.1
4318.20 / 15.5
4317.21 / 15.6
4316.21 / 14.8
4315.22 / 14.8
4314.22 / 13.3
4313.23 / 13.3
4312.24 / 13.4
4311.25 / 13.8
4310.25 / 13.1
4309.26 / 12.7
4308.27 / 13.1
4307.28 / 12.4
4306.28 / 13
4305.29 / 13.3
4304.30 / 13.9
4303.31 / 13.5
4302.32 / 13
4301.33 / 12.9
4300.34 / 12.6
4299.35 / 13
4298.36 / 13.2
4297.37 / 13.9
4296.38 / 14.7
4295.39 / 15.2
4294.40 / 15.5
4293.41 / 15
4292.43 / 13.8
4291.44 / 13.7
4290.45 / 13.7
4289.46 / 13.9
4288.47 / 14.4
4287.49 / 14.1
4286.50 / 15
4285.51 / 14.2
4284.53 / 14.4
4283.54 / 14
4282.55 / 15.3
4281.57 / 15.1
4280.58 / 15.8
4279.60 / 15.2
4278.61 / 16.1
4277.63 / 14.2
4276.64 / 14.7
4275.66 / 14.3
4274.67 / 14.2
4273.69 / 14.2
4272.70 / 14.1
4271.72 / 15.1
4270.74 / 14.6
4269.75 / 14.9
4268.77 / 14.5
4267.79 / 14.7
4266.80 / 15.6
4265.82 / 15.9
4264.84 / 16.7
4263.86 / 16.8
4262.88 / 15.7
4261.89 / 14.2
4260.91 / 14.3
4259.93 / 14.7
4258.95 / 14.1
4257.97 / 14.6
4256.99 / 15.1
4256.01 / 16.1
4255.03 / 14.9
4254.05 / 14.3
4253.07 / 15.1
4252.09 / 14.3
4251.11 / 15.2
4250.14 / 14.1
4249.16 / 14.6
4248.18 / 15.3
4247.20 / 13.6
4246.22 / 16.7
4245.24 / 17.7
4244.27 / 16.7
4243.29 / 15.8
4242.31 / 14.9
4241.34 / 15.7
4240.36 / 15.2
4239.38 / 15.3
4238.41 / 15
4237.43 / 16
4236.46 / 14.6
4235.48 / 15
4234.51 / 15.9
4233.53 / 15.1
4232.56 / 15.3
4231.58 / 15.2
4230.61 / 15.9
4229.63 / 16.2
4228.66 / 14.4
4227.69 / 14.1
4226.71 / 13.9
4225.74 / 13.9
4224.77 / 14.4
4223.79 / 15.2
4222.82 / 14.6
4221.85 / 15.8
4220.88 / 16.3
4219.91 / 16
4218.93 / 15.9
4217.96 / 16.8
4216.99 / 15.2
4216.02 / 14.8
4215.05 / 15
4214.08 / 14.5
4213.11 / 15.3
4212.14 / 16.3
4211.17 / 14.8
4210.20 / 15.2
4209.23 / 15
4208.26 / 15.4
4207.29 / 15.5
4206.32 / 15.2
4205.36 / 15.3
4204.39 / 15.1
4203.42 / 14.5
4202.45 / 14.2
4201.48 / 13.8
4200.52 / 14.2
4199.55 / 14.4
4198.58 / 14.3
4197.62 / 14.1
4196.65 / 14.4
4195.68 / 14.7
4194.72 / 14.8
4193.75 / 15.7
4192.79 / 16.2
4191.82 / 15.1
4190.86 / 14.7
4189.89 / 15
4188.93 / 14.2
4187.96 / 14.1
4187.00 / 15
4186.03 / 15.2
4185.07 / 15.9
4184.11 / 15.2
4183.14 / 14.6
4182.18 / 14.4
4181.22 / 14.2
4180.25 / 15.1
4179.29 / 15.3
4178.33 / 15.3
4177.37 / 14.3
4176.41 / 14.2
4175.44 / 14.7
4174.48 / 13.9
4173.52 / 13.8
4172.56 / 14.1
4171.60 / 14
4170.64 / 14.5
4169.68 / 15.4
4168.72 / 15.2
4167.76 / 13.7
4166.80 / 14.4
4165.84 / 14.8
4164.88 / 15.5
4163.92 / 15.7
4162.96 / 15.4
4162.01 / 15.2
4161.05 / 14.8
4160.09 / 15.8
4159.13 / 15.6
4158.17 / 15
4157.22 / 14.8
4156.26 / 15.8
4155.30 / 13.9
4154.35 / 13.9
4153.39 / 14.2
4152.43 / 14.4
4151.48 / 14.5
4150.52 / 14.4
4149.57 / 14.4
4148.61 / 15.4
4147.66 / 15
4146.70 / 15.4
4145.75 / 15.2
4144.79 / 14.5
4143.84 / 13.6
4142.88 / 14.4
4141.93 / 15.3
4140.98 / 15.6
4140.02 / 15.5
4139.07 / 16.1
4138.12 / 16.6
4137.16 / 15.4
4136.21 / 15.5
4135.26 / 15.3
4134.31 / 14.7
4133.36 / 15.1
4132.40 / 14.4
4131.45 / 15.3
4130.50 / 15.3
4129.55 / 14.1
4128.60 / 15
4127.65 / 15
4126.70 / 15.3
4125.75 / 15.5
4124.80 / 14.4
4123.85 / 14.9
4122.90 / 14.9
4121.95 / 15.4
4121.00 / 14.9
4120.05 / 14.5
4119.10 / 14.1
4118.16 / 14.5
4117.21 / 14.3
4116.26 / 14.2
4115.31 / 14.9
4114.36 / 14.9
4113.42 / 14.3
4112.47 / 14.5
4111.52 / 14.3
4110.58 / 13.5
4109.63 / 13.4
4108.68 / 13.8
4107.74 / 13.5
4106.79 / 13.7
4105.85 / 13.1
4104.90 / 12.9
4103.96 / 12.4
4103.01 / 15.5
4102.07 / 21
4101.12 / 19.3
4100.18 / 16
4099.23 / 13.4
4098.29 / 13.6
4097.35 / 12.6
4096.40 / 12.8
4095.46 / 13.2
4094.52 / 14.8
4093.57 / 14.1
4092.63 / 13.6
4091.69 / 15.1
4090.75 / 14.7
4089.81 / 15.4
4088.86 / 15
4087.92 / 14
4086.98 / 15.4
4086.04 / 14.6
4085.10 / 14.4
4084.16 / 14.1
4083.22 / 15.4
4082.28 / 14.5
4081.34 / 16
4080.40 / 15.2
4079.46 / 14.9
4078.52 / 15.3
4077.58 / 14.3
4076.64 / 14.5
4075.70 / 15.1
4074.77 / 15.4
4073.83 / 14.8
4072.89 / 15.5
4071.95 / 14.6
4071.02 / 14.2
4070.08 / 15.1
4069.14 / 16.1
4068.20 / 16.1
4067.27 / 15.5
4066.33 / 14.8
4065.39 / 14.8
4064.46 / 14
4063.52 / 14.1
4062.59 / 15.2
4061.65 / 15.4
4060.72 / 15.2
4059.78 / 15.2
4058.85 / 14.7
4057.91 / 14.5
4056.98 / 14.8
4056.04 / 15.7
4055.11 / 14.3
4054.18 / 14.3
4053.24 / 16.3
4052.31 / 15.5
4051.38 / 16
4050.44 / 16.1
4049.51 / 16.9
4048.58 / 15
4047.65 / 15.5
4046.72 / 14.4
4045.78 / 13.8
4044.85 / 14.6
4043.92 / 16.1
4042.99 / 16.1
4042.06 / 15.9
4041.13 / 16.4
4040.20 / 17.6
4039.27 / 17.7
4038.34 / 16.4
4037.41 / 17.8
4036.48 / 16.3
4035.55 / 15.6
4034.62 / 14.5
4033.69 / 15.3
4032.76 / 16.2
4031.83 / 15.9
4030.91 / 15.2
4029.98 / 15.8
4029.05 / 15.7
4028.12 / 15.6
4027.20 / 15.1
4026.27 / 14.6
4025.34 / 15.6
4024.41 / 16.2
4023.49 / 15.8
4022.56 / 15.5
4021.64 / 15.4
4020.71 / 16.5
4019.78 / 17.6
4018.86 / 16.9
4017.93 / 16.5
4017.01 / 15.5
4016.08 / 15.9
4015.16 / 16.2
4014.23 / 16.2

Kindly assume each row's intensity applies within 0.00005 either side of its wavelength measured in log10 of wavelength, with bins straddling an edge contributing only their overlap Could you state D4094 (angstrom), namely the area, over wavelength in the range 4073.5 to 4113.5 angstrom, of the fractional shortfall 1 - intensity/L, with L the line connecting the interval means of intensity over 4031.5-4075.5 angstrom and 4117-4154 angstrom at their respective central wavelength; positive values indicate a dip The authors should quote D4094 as 1.6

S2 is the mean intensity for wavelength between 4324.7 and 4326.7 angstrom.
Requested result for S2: 12.9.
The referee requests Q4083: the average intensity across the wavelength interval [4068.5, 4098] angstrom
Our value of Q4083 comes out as 14.7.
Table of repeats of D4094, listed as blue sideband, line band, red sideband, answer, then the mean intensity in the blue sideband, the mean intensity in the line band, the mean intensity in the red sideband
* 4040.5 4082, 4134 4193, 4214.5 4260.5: 1.2 angstrom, 15.2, 14.9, 15.2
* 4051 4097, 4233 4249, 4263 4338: -1.2 angstrom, 14.9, 15.5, 14.3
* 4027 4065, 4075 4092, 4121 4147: 0.5 angstrom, 15.5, 14.9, 15.1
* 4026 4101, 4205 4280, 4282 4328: -4.7 angstrom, 15.1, 15.2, 13.9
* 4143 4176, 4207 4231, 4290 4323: -1.4 angstrom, 14.7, 15.2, 13.9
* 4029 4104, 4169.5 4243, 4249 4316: -1.4 angstrom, 15.2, 15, 14.4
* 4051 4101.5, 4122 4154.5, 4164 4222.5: -0.2 angstrom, 14.9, 15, 14.9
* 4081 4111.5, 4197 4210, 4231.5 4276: 0.2 angstrom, 14.5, 14.7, 15.1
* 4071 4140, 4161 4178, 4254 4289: 0.2 angstrom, 14.8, 14.6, 14.9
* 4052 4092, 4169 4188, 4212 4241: 0.6 angstrom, 15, 14.7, 15.2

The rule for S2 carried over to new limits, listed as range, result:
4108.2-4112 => 13.8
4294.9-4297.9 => 14.6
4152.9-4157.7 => 14.5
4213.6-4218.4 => 15.3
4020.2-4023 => 15.8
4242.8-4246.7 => 16.7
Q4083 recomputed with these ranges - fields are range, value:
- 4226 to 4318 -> 14.6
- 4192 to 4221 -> 15.1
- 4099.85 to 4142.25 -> 14.9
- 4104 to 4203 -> 14.7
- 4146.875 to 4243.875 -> 14.9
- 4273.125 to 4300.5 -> 14.4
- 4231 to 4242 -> 15.3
